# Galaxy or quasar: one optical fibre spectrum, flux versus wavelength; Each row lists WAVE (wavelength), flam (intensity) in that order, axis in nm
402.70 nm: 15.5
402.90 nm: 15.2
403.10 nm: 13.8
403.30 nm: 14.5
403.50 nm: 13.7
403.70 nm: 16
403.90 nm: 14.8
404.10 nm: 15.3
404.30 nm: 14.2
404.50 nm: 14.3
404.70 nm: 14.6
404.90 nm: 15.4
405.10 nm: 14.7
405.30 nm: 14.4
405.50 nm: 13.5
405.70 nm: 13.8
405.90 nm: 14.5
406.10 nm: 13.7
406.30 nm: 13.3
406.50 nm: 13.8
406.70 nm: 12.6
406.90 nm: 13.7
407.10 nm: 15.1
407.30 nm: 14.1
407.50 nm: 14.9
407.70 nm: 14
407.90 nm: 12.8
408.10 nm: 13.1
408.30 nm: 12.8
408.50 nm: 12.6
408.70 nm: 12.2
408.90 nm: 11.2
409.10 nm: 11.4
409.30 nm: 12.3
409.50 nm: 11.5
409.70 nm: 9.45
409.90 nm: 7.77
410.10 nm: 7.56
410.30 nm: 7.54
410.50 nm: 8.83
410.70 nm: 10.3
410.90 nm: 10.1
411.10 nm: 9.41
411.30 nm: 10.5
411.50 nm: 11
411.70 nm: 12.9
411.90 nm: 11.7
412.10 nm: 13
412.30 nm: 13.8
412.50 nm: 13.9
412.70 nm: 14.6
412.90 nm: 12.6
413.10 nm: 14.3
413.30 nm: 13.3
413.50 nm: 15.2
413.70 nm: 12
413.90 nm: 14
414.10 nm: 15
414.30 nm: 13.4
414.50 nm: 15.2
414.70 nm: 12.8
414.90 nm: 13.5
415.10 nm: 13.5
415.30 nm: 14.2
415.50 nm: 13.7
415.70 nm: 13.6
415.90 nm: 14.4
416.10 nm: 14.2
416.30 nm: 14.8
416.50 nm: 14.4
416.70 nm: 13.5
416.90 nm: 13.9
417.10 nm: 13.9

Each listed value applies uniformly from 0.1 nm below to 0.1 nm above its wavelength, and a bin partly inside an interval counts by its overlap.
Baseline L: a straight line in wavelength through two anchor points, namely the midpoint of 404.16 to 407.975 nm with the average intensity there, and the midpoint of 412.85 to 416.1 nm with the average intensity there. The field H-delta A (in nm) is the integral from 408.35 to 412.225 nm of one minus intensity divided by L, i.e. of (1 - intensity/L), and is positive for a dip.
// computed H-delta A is 0.92 nm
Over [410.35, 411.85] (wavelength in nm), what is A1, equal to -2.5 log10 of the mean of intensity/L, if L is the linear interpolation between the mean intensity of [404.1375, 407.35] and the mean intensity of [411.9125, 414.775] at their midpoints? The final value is 0.313 mag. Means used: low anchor 14.1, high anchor 13.7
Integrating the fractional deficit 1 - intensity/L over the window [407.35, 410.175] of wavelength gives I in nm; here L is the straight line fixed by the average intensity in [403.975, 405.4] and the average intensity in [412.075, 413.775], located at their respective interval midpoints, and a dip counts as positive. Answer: 0.49 nm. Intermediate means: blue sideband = 14.7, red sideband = 13.7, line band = 11.8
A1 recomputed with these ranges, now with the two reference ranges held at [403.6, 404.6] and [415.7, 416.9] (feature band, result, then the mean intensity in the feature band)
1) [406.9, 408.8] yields 0.090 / 13.5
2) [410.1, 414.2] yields 0.191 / 12.1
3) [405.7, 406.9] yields 0.090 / 13.6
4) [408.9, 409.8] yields 0.291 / 11.2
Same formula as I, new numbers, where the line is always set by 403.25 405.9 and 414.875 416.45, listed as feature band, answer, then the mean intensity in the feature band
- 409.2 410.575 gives 0.482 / 9.29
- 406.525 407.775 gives 0.033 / 14.1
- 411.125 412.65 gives 0.202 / 12.3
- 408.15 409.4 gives 0.194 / 12.1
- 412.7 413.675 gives 0.025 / 13.8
